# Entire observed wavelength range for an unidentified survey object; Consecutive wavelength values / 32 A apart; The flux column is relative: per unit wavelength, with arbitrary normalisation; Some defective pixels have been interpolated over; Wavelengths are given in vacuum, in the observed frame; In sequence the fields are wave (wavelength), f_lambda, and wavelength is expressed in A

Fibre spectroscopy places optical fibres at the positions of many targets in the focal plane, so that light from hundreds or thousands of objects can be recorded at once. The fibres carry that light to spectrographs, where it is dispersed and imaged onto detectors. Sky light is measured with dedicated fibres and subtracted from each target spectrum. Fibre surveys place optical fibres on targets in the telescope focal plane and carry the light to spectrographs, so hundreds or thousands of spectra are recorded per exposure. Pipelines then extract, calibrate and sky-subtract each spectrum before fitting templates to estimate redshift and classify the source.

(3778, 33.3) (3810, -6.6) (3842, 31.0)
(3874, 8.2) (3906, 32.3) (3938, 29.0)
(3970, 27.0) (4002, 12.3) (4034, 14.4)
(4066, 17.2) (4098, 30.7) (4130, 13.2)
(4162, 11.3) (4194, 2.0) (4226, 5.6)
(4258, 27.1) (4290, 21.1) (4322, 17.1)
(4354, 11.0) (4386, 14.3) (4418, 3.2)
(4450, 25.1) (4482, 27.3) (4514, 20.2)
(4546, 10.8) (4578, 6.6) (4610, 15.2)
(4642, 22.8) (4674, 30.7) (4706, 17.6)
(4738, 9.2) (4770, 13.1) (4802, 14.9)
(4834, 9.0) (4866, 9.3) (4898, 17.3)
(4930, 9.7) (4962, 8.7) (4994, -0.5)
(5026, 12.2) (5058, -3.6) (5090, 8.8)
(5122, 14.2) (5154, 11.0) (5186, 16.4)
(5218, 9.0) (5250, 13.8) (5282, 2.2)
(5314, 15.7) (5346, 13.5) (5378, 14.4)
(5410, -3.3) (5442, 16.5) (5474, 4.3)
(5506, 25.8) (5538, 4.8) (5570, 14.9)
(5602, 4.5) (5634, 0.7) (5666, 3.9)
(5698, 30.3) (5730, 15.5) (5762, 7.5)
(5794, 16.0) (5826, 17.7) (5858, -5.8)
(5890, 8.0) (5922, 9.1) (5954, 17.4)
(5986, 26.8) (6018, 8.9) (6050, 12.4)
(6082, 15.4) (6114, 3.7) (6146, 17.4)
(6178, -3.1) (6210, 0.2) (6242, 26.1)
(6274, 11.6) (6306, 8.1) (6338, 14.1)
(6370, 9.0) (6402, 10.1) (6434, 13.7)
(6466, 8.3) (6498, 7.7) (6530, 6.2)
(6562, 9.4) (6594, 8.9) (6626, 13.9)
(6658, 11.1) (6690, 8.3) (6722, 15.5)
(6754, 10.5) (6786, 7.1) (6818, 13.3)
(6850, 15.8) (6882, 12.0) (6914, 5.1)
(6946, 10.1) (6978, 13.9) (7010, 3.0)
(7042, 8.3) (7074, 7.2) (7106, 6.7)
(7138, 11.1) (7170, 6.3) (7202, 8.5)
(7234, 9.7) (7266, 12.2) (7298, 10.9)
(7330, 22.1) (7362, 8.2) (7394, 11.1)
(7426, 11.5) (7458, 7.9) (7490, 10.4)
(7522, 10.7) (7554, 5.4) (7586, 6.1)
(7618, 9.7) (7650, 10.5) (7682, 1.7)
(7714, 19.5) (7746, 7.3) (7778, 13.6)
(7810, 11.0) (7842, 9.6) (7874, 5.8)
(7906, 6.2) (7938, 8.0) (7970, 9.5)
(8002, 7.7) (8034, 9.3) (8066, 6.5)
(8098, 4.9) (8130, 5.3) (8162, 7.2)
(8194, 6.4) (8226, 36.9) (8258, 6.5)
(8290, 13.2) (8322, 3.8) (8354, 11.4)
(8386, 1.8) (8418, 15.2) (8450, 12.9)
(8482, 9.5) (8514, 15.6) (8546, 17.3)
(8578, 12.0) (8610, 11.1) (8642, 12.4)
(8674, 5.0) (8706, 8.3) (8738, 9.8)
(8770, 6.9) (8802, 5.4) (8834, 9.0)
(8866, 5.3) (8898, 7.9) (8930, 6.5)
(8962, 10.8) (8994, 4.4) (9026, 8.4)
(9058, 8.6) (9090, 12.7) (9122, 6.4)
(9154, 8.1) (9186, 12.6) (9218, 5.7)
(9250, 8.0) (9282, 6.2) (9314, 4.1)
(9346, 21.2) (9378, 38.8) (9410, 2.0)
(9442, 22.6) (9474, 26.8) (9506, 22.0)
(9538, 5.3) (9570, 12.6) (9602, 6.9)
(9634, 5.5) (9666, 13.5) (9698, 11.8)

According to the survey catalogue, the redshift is 1.208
